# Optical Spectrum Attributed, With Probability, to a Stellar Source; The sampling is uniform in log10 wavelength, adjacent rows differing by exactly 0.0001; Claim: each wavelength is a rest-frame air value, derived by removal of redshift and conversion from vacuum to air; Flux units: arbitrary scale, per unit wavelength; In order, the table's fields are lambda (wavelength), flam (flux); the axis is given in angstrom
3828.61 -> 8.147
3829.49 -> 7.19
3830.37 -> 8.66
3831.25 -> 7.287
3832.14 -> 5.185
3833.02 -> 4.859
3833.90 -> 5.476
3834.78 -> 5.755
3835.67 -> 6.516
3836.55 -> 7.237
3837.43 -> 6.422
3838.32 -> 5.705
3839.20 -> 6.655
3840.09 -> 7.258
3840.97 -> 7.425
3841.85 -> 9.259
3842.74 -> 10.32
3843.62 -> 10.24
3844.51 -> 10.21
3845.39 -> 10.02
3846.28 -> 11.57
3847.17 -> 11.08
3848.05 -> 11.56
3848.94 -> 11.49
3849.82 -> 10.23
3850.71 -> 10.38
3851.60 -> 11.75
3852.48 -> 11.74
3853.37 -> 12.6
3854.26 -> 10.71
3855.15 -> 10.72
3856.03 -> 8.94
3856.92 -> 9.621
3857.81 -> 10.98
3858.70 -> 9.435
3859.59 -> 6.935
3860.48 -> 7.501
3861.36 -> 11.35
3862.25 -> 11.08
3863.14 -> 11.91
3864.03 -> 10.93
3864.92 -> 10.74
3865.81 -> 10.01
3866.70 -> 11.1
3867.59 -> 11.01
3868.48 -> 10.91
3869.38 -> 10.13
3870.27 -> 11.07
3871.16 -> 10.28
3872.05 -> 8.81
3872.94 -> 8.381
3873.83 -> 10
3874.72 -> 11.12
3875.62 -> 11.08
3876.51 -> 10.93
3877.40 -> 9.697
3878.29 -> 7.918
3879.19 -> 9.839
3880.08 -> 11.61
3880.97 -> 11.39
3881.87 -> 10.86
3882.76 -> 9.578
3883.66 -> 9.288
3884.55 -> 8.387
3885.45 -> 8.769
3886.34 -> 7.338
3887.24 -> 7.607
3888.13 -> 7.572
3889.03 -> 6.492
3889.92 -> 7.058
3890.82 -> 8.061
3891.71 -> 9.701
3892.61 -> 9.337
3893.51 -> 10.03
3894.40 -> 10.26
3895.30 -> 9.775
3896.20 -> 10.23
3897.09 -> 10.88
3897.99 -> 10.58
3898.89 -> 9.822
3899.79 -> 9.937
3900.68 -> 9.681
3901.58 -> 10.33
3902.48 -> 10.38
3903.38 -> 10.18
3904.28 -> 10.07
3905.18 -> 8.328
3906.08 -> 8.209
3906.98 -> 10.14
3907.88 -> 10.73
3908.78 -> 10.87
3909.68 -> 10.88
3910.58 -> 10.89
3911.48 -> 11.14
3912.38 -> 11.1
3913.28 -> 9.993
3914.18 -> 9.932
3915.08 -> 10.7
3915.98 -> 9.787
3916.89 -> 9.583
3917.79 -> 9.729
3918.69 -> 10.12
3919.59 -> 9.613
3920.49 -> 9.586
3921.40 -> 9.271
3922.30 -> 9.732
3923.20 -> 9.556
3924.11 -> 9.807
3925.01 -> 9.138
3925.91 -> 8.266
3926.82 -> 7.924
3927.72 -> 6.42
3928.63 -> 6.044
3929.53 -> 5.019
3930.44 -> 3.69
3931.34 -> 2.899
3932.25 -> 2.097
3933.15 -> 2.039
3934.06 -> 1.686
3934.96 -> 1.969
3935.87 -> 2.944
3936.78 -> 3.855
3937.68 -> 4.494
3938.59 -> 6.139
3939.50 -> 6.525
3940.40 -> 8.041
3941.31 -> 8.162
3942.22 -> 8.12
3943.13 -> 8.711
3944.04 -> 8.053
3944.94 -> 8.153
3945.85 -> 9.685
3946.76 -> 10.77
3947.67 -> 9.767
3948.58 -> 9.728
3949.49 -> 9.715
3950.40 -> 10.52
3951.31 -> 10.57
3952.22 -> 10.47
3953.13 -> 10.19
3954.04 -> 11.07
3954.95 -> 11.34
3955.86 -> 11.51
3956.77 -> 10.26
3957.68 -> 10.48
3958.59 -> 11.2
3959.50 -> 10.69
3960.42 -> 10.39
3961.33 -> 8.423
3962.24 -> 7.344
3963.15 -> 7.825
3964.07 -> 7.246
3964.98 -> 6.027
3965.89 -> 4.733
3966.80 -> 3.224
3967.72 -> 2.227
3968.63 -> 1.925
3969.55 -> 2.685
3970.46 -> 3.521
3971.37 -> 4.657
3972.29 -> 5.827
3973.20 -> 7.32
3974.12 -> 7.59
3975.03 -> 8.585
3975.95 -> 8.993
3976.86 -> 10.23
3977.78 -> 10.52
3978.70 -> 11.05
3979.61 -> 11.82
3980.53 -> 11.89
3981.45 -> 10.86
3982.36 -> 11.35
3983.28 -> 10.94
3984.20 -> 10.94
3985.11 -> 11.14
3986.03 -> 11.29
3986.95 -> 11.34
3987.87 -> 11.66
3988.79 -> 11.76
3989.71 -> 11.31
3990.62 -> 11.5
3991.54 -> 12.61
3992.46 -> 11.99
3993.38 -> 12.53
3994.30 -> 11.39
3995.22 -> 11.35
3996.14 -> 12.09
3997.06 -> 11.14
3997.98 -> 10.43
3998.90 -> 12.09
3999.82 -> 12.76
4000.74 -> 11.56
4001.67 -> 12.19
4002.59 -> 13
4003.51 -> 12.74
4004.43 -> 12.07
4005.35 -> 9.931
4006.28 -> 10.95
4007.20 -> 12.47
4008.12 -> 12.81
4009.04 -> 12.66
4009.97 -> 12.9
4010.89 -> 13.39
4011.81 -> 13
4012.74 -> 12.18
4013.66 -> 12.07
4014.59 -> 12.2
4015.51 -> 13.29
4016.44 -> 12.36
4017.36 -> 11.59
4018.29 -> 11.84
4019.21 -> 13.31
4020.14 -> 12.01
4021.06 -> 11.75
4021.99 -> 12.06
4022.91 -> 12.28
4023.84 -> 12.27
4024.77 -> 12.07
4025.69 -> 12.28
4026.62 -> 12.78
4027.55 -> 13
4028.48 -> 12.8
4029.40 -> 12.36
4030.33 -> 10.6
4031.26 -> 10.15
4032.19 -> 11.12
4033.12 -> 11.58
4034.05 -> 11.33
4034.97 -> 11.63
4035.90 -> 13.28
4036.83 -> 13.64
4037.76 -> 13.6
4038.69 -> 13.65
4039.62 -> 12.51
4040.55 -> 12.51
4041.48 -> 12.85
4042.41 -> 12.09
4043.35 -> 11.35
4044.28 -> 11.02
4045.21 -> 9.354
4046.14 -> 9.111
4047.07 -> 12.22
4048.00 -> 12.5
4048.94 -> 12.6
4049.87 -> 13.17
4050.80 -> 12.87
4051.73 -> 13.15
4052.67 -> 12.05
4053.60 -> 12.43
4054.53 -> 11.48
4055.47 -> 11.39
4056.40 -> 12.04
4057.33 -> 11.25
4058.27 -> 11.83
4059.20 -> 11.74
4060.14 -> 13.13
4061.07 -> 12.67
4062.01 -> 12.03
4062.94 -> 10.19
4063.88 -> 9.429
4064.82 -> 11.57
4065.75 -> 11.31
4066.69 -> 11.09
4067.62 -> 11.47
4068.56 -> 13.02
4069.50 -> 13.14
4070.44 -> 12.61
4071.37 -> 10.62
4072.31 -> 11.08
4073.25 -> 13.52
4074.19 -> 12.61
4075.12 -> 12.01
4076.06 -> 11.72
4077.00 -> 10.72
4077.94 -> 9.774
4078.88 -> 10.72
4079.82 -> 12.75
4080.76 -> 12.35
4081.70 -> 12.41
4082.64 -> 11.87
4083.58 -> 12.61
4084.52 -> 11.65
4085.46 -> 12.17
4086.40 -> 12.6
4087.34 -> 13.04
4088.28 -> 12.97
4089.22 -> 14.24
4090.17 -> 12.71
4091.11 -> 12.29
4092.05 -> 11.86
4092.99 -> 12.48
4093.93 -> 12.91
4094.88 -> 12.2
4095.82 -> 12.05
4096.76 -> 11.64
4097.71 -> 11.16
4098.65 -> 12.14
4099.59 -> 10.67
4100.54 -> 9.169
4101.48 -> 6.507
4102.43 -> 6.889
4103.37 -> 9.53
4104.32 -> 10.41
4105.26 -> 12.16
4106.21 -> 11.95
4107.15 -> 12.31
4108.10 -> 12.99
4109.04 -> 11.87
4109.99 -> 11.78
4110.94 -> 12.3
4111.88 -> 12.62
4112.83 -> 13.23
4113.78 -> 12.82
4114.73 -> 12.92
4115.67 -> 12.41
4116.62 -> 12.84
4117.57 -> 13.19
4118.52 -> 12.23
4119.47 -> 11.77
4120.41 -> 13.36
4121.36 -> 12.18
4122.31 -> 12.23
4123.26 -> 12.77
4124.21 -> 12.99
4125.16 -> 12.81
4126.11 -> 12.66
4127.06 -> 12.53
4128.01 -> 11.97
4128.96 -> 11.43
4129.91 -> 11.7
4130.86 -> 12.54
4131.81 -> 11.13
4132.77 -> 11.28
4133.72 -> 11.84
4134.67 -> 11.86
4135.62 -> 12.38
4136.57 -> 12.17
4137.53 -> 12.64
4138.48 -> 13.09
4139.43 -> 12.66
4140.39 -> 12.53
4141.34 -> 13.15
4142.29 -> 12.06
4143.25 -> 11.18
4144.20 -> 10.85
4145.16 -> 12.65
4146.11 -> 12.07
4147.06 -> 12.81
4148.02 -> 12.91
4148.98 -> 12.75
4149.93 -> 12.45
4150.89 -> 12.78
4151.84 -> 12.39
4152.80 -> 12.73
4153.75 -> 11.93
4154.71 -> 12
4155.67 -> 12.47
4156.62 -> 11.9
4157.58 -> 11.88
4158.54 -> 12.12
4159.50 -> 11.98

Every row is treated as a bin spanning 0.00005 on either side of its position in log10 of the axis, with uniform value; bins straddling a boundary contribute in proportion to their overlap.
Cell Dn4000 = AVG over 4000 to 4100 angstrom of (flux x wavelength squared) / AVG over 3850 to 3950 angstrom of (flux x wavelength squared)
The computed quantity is 1.44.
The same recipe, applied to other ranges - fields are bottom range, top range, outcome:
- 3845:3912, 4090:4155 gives 1.36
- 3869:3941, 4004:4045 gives 1.50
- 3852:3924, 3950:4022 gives 1.10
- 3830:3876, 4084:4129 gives 1.44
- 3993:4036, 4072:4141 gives 1.04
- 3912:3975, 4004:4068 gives 1.65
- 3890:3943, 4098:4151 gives 1.60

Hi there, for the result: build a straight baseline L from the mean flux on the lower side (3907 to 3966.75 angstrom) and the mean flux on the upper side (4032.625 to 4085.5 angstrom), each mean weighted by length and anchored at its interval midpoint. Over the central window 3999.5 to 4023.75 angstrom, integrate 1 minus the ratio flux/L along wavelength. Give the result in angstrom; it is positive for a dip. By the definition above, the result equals -4.02 angstrom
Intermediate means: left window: 8.34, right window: 11.9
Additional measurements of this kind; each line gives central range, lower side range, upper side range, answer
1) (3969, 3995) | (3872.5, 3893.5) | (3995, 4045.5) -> 3.34 angstrom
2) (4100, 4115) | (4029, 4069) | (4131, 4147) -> 1.05 angstrom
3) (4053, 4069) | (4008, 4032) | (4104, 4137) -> 0.83 angstrom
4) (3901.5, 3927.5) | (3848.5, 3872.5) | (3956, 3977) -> -3.29 angstrom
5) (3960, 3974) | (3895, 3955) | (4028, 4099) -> 5.83 angstrom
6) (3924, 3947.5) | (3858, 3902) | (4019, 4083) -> 9.65 angstrom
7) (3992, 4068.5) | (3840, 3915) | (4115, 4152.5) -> -4.22 angstrom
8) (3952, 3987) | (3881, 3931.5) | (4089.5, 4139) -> 4.77 angstrom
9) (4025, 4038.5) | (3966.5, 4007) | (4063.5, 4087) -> -1.57 angstrom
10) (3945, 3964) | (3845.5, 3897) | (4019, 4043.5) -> 1.98 angstrom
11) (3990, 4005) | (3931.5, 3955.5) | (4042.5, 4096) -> -4.09 angstrom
